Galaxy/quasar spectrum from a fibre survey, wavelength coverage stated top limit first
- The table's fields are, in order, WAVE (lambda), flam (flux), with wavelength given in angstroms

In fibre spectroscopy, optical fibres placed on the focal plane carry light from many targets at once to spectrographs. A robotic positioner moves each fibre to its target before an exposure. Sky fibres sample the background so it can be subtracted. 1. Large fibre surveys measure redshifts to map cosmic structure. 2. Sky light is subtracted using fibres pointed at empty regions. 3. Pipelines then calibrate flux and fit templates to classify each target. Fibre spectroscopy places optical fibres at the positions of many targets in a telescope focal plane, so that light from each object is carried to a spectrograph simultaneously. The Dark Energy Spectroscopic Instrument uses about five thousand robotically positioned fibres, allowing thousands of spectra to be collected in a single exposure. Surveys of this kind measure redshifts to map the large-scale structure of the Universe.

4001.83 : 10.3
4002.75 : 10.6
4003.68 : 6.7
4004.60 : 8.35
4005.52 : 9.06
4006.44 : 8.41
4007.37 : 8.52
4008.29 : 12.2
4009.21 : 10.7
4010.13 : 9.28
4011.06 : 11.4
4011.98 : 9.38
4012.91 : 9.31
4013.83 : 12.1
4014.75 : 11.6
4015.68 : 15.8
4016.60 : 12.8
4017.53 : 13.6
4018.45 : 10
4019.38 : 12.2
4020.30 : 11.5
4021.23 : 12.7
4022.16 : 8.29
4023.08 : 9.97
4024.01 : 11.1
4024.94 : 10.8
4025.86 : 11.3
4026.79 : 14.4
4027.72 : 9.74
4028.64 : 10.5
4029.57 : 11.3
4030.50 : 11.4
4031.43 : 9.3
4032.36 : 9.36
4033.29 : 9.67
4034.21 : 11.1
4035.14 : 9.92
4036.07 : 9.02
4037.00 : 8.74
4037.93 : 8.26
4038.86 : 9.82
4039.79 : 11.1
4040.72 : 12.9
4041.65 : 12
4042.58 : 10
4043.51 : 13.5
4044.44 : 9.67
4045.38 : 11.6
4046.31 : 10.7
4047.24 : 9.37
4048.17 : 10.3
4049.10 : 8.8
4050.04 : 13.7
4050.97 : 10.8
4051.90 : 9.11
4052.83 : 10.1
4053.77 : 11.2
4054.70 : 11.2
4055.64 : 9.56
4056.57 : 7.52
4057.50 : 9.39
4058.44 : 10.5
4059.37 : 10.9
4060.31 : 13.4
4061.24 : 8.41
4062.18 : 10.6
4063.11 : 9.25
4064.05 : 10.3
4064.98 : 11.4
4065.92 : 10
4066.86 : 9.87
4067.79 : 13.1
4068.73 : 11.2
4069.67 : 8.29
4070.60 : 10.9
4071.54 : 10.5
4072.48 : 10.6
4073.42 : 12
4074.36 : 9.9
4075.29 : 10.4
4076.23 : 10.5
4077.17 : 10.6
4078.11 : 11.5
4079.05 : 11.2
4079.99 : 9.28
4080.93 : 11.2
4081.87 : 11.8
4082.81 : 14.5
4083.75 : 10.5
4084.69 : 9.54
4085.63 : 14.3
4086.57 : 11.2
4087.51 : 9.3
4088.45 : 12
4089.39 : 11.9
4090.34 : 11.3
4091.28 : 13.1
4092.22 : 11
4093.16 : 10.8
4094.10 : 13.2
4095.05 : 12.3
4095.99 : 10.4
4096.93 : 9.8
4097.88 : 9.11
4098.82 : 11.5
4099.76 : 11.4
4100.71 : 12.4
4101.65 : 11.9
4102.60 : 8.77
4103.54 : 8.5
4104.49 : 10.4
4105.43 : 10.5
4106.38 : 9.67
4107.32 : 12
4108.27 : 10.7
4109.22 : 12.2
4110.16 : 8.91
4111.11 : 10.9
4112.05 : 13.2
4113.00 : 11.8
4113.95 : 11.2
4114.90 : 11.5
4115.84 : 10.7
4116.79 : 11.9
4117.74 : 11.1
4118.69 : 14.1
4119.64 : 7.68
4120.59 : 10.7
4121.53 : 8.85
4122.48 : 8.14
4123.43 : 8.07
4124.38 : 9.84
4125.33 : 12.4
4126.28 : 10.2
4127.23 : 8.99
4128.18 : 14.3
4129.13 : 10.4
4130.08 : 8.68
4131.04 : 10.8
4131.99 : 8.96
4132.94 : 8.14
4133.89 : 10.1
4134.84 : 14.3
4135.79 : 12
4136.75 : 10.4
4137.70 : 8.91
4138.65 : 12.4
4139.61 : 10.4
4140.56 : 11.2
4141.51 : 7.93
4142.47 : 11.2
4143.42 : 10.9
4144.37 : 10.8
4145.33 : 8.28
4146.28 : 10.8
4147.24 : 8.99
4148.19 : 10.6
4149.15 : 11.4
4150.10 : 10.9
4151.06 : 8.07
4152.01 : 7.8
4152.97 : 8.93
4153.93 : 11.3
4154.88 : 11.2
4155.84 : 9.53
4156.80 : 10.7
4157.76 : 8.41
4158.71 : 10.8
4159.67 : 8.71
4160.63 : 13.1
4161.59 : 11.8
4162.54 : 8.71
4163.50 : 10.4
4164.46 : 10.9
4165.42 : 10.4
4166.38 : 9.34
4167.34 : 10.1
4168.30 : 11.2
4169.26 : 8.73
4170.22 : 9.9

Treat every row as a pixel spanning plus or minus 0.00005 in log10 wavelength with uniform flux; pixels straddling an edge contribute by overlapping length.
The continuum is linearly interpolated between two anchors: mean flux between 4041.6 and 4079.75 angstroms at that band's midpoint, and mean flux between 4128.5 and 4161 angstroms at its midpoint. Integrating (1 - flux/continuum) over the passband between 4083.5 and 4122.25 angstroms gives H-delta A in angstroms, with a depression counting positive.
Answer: -2.3 angstroms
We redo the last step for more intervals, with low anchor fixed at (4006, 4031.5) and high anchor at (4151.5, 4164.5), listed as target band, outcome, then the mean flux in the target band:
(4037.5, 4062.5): 0.8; 10.5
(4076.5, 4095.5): -1.6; 11.5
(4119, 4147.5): 0.3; 10.2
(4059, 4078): 0.2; 10.6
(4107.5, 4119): -1.2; 11.5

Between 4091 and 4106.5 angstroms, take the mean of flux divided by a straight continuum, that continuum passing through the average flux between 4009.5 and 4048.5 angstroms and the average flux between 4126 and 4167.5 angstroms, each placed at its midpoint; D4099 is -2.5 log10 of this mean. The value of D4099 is -0.03 mag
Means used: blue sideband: 10.9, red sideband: 10.3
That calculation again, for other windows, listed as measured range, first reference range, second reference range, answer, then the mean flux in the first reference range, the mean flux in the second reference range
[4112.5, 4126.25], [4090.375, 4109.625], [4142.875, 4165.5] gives 0.01 mag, 11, 10.1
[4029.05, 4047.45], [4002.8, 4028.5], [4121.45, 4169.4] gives 0.02 mag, 10.8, 10.2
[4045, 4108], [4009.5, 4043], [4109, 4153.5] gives -0.01 mag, 10.9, 10.4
